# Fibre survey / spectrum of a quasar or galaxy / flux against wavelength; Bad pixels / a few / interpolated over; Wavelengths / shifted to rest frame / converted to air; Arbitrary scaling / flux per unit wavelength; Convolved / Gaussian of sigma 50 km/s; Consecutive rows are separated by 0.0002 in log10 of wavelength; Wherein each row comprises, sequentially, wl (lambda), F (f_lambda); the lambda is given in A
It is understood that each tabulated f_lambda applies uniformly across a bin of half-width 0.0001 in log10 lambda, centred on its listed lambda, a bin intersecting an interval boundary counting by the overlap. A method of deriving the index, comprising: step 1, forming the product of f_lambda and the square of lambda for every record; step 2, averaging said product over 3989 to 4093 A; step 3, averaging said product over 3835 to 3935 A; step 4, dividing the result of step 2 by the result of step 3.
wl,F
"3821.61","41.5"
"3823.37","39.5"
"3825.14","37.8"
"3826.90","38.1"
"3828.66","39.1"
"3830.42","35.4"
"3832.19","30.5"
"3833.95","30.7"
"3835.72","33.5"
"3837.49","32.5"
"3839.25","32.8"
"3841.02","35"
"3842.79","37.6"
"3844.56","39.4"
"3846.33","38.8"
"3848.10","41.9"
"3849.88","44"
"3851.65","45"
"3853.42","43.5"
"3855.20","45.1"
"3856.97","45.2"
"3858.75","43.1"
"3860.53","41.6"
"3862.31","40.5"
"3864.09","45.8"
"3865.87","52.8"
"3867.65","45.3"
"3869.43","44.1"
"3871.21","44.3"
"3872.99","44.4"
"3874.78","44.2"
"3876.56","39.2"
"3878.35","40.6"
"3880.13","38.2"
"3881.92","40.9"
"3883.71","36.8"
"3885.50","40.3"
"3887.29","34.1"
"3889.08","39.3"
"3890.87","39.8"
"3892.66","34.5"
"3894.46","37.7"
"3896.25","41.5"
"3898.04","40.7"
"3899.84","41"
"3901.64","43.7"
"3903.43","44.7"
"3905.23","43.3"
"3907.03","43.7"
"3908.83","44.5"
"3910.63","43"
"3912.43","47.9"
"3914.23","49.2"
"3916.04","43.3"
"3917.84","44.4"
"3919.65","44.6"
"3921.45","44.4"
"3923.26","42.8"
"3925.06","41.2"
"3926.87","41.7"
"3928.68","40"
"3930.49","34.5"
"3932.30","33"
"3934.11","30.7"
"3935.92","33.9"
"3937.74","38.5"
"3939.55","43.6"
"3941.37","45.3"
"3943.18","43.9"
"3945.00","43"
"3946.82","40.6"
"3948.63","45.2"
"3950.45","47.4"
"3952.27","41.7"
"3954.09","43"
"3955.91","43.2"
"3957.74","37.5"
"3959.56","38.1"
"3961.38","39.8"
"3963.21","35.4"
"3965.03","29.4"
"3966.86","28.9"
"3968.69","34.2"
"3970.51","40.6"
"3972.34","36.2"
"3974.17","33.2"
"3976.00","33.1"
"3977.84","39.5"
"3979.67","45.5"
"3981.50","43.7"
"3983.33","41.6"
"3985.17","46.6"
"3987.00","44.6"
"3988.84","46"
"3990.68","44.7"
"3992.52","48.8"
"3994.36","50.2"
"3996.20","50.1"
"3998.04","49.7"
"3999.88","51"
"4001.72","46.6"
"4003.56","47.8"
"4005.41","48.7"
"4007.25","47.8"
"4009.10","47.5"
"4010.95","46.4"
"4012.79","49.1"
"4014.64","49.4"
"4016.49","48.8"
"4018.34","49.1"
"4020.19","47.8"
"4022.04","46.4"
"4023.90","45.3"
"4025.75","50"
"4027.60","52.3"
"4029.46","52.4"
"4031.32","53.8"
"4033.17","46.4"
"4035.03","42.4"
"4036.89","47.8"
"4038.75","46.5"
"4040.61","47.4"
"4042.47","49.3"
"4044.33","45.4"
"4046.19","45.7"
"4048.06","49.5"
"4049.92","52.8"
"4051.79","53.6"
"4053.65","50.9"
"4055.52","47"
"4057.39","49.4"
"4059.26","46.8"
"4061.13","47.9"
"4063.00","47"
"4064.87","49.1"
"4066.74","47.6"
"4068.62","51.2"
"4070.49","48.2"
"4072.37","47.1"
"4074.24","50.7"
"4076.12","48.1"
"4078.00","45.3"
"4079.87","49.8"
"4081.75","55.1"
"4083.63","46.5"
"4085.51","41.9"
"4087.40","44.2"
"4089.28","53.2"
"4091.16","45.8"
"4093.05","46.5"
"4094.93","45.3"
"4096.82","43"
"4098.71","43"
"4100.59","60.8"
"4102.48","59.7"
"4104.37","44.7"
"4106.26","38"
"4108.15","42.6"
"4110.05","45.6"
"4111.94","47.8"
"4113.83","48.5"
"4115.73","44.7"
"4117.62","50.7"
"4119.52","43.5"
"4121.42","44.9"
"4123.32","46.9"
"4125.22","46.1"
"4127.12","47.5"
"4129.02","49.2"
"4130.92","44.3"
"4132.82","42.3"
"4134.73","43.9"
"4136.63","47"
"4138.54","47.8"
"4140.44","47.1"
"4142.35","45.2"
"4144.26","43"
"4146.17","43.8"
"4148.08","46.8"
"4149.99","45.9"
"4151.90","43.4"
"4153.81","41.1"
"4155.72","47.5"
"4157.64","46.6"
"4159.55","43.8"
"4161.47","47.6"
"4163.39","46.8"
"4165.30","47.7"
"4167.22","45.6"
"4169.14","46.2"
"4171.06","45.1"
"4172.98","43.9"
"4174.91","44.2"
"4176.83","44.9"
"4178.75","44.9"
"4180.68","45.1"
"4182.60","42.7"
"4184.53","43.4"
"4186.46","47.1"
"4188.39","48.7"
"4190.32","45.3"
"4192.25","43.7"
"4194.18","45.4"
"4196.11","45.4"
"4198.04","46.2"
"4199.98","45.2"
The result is 1.27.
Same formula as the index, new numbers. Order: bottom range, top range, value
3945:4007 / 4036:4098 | 1.19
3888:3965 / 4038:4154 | 1.25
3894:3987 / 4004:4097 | 1.25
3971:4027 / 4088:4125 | 1.08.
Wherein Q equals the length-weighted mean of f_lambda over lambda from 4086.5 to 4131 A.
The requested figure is 47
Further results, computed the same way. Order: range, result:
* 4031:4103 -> 48.4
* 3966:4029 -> 45.1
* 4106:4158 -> 45.5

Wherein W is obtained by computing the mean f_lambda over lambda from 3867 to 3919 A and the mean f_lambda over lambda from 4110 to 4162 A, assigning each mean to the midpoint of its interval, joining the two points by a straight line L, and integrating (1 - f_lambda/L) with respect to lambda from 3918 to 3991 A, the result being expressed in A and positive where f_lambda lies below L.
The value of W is 4.84 A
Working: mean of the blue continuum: 41.9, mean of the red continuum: 45.8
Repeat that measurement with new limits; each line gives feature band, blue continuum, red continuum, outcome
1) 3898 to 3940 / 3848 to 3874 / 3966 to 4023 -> 2.82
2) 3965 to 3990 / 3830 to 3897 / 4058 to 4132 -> 2.57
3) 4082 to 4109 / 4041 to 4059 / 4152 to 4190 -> 0.39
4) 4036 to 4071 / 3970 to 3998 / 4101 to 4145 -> -3.00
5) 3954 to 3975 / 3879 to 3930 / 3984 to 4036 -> 4.14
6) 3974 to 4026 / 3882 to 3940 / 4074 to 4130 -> -3.03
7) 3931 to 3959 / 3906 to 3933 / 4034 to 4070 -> 2.01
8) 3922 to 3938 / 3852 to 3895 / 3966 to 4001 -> 1.79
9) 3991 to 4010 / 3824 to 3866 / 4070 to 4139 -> -2.06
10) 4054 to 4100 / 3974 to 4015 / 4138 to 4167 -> -1.90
